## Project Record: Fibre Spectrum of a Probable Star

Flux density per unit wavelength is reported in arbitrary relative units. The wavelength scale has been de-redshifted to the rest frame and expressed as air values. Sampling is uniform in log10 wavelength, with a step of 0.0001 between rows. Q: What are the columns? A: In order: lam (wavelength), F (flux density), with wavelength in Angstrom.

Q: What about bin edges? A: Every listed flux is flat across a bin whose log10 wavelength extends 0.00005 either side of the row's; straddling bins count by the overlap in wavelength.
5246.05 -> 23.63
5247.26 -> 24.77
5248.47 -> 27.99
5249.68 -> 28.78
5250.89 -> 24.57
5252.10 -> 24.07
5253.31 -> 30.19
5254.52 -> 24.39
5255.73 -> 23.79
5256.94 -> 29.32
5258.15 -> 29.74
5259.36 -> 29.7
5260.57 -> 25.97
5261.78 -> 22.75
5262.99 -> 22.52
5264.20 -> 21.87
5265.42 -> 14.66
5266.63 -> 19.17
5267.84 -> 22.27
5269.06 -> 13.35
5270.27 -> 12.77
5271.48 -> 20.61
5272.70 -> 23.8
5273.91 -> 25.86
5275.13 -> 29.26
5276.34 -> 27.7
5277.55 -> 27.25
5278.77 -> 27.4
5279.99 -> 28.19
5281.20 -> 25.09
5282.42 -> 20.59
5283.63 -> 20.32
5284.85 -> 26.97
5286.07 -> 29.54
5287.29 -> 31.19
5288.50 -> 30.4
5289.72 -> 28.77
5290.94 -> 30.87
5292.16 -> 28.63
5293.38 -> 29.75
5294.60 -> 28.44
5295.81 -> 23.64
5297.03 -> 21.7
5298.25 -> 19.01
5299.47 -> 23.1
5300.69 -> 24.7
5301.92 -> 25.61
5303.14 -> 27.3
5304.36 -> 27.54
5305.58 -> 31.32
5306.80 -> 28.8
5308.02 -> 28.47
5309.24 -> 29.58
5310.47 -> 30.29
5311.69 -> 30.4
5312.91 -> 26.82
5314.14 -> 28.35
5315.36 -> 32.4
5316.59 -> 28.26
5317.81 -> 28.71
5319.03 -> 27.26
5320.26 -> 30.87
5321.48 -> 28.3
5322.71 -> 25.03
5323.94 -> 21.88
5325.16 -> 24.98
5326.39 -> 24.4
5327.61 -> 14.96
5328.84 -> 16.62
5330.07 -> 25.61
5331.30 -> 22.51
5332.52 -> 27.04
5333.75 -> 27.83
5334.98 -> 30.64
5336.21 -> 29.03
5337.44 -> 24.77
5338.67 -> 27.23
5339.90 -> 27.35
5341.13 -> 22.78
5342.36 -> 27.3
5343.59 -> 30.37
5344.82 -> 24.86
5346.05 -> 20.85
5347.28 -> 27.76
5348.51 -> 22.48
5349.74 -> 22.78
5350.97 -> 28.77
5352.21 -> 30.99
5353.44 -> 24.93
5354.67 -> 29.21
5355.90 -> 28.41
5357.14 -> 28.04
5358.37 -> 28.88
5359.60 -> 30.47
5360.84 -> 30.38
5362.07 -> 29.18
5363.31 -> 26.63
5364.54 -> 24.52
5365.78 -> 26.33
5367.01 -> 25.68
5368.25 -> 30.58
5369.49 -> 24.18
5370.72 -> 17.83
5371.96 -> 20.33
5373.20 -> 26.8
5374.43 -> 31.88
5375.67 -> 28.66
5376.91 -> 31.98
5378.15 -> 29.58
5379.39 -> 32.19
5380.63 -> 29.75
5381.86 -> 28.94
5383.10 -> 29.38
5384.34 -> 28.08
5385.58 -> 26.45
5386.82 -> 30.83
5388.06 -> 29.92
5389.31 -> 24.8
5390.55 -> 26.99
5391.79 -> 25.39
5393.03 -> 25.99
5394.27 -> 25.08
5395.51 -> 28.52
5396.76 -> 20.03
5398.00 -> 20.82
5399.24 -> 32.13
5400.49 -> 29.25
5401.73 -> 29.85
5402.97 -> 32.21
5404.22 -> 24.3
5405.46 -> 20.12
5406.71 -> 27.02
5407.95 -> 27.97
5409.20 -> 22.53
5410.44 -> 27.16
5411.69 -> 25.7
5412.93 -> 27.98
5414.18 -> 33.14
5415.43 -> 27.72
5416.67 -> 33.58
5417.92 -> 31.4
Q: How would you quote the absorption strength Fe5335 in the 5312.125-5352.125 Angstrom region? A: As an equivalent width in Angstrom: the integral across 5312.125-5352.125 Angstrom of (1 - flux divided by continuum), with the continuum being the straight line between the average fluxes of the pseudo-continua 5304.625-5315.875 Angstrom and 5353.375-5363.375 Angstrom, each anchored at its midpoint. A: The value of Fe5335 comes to 4.4 Angstrom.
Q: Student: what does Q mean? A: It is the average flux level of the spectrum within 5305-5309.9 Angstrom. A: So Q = 29.5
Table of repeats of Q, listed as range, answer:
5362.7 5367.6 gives 25.8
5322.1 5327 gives 24.1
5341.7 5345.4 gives 27.5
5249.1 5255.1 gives 26.4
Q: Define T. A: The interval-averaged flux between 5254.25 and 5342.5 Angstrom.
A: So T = 25.7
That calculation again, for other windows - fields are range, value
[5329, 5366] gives 26.8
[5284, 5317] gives 27.8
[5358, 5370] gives 27.7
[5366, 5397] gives 27.3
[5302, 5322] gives 29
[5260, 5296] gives 24.7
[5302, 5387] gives 27.1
